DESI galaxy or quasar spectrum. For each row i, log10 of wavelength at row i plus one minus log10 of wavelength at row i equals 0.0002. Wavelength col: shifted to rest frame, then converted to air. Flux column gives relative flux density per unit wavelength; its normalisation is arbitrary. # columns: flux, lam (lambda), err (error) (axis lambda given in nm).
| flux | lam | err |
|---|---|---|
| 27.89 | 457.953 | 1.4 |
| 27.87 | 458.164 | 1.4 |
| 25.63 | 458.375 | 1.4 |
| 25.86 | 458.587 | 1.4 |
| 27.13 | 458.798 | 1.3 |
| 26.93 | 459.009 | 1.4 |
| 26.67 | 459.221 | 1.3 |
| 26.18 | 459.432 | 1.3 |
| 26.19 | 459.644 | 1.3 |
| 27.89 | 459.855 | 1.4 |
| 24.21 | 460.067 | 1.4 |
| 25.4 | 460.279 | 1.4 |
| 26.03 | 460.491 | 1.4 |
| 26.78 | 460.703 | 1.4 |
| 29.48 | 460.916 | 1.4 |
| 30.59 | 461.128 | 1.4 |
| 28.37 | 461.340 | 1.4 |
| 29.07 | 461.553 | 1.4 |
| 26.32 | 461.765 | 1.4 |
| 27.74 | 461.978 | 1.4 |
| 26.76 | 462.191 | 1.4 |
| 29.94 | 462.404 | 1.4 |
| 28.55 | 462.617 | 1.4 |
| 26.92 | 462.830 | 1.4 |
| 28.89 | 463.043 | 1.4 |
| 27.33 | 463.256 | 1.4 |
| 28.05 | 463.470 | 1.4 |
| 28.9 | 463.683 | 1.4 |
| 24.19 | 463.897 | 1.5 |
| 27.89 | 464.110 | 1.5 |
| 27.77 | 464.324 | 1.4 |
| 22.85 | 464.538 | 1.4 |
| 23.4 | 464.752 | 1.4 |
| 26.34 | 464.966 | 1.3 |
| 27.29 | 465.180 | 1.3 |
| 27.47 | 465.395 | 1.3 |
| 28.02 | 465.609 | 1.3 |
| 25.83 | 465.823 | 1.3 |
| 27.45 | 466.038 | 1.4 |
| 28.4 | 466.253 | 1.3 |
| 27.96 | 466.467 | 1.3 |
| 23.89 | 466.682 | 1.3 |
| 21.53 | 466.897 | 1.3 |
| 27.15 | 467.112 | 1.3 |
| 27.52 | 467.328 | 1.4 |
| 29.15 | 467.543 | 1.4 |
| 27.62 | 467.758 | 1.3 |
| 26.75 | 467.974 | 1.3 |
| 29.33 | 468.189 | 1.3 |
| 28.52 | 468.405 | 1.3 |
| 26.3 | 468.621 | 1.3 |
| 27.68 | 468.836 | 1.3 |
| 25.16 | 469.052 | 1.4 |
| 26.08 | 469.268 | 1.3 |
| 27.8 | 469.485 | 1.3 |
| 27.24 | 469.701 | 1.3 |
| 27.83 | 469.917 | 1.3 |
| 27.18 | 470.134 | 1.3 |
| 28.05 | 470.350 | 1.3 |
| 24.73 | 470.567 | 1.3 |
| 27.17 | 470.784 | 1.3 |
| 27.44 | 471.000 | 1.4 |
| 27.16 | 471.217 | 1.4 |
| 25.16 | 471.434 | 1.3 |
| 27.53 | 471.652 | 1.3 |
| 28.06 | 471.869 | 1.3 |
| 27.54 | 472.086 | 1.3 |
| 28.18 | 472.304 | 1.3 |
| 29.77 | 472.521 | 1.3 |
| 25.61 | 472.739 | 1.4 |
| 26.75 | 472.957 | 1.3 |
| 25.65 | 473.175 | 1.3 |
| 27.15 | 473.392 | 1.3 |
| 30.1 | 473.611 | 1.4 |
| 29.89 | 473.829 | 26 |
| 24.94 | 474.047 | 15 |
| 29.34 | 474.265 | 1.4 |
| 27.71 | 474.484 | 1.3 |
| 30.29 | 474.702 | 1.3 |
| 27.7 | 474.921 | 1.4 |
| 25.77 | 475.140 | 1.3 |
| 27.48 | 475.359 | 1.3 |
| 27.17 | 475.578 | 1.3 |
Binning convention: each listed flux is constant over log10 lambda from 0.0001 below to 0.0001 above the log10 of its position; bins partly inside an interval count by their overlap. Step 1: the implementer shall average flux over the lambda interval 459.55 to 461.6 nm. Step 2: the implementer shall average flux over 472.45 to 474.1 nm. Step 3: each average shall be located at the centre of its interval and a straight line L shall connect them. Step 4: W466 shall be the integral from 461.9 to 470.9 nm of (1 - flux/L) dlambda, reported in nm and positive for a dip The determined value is 0.14 nm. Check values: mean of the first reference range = 27.4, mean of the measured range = 27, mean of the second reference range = 27.5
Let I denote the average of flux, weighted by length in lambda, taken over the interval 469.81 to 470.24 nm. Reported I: 27.5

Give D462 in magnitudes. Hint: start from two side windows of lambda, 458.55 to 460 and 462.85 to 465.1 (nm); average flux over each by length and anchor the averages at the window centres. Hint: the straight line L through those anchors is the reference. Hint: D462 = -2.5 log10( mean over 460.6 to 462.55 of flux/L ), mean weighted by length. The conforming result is -0.07 mag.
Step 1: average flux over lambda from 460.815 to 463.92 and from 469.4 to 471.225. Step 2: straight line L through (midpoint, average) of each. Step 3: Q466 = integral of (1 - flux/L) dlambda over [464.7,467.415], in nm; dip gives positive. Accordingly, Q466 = 0.131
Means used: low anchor 28.2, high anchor 27.2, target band 26.4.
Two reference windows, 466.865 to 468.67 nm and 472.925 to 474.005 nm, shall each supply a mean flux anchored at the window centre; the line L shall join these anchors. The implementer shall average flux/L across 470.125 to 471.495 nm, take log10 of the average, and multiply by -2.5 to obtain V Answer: 0.03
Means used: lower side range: 27.3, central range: 26.7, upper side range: 27.8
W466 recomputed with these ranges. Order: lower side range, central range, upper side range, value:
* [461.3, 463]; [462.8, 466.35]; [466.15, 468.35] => 0.080 nm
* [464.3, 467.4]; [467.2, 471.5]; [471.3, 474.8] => -0.051 nm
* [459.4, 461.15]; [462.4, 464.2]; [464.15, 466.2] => -0.080 nm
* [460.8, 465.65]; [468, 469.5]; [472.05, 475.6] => 0.021 nm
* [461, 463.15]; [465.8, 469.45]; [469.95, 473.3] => 0.095 nm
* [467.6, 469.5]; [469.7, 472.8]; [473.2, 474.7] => 0.053 nm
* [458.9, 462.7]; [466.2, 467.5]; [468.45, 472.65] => 0.054 nm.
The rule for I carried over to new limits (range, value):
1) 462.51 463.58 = 28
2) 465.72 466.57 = 27.4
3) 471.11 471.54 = 26.2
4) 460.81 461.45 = 29.5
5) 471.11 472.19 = 27.1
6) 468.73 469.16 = 26.4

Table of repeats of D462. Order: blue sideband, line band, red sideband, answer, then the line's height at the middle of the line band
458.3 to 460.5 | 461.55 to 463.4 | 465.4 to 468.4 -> -0.05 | 26.5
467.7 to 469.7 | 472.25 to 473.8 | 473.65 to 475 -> 0.02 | 28.2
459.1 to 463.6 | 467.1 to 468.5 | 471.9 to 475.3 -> -0.02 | 27.6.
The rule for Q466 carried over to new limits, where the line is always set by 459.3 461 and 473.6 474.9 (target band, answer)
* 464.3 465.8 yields 0.06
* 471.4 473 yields 0.05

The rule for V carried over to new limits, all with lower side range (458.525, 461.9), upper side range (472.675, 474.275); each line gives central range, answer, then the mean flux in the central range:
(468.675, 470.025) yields 0.01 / 27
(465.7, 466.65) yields 0.00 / 27.2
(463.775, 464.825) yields 0.08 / 25.3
